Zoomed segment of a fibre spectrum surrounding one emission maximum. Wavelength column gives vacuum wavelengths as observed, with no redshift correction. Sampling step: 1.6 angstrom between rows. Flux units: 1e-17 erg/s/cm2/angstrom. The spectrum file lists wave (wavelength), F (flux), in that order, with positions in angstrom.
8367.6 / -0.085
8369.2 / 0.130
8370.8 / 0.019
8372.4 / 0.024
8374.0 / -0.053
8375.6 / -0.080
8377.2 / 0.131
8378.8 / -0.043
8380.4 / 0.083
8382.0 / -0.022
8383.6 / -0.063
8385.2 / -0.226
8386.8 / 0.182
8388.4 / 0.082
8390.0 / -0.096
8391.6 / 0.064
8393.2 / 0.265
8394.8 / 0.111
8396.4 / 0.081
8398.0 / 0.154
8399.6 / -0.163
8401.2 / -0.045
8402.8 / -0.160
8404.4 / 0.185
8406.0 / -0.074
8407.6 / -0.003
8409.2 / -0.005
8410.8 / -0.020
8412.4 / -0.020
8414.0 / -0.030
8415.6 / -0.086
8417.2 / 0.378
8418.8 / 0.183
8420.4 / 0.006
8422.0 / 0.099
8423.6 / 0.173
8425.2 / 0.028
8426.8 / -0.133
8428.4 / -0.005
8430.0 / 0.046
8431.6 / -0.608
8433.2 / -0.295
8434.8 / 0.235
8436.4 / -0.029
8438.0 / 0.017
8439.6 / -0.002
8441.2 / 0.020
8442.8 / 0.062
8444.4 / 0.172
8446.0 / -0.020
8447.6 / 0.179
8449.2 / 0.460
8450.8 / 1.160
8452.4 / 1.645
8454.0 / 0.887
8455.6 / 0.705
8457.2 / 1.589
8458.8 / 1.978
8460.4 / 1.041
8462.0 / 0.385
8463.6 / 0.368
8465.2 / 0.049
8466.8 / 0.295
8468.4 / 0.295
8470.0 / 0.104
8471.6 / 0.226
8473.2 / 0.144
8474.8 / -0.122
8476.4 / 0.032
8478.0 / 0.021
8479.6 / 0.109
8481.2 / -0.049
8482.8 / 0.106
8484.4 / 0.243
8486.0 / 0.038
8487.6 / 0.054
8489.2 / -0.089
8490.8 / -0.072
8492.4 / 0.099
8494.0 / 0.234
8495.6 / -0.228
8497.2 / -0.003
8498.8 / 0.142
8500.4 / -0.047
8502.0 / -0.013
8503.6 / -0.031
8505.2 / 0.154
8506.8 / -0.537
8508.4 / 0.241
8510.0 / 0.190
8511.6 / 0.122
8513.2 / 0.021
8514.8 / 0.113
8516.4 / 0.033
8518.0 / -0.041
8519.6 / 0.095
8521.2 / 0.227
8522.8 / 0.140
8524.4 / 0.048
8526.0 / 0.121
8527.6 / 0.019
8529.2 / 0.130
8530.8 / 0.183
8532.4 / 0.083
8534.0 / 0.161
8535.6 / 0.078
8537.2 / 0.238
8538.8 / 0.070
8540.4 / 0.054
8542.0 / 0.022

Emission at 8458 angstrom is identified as [O II]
